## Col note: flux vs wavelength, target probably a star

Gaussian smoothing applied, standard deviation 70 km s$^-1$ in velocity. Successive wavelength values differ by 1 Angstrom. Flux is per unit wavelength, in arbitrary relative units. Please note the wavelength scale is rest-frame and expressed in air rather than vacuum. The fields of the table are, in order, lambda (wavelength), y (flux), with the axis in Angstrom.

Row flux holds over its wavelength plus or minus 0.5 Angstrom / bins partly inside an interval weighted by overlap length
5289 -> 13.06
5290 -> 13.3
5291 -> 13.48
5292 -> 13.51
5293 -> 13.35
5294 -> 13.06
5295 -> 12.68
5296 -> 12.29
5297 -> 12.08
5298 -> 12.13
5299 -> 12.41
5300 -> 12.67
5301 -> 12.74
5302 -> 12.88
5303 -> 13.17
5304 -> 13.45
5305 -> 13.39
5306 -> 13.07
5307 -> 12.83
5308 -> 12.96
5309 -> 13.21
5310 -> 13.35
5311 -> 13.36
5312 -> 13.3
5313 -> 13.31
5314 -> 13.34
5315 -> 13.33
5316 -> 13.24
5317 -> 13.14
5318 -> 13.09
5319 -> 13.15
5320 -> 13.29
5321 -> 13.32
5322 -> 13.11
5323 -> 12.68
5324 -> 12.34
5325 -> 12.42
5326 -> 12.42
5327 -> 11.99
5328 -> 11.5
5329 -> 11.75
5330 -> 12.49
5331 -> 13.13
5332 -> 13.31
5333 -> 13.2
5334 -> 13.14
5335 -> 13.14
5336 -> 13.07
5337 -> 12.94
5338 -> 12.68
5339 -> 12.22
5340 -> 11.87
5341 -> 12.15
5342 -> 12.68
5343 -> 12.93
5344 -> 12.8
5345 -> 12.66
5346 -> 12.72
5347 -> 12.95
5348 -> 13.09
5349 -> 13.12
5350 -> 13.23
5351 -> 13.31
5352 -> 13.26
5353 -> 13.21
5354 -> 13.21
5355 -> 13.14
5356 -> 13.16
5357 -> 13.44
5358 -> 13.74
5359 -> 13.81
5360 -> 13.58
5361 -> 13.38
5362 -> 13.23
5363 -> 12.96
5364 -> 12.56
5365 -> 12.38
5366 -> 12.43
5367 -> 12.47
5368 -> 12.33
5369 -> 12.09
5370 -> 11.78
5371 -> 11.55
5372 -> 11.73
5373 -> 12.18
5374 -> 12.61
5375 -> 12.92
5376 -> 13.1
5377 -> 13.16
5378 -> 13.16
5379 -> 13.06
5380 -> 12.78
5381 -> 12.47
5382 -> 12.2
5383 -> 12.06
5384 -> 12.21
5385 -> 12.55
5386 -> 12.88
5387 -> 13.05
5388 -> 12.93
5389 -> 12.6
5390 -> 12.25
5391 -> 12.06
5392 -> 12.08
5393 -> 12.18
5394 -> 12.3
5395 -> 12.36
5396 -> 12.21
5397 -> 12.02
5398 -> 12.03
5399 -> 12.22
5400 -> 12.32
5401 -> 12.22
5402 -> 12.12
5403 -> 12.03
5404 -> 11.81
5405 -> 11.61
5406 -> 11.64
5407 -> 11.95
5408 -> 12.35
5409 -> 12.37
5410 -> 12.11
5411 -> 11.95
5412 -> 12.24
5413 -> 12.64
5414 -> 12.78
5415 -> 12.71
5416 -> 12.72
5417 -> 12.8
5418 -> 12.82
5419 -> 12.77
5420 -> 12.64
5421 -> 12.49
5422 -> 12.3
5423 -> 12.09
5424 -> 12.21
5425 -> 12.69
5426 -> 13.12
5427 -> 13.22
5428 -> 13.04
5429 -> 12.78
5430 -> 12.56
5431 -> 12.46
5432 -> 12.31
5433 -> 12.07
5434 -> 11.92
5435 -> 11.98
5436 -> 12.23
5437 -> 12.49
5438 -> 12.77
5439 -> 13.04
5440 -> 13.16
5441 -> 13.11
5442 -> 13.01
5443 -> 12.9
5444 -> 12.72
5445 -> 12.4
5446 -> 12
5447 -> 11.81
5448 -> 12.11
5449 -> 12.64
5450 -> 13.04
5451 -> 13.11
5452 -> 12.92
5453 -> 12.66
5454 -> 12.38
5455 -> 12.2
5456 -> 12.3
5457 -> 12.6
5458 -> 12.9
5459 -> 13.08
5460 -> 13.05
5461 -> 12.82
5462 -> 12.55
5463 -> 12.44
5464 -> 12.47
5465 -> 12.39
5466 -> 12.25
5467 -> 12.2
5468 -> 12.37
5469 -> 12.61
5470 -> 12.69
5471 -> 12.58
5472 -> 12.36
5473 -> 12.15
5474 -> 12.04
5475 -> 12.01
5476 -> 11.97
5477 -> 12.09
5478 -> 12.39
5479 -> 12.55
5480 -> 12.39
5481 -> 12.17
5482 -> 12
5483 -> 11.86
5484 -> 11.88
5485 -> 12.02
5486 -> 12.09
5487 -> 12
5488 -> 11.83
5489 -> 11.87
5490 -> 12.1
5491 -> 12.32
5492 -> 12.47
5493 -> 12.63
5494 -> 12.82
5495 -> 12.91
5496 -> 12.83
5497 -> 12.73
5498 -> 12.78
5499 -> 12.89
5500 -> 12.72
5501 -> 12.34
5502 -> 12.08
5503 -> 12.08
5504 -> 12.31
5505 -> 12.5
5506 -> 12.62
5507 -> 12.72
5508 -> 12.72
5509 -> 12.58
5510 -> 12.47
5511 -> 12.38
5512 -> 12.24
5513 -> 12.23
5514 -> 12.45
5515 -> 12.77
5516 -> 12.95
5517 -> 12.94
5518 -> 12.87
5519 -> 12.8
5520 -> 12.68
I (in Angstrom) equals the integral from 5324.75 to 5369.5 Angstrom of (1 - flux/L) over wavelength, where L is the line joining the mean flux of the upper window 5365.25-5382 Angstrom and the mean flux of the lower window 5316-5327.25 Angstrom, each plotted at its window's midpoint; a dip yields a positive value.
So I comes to -0.6 Angstrom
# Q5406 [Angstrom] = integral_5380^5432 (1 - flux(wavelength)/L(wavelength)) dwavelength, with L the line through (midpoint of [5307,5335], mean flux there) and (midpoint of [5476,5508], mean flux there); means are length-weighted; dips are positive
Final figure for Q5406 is 0.99 Angstrom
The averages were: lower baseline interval 12.9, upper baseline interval 12.4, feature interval 12.4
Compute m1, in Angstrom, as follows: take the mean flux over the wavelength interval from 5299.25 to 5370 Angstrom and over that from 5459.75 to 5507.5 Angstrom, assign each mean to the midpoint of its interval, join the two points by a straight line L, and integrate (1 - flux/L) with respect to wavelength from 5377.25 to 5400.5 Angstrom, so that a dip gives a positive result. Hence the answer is 0.51 Angstrom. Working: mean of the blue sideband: 12.9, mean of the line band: 12.4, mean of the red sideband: 12.4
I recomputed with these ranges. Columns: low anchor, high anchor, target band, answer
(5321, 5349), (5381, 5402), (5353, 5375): -0.5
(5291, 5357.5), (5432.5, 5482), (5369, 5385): 0.4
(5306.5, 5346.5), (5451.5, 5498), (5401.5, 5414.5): 0.5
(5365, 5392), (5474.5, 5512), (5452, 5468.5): -0.2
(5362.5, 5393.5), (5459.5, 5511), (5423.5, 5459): -0.5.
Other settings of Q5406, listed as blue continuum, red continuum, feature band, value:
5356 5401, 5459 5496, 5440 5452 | -0.24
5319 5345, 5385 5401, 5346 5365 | -0.99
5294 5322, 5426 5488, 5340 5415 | 1.07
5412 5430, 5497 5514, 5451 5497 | 0.60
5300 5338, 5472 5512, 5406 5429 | 0.13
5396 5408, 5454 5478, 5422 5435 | -0.34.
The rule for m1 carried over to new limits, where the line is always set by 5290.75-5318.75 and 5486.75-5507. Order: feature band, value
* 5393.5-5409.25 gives 0.8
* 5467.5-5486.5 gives 0.4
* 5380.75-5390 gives 0.2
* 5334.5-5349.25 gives 0.2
